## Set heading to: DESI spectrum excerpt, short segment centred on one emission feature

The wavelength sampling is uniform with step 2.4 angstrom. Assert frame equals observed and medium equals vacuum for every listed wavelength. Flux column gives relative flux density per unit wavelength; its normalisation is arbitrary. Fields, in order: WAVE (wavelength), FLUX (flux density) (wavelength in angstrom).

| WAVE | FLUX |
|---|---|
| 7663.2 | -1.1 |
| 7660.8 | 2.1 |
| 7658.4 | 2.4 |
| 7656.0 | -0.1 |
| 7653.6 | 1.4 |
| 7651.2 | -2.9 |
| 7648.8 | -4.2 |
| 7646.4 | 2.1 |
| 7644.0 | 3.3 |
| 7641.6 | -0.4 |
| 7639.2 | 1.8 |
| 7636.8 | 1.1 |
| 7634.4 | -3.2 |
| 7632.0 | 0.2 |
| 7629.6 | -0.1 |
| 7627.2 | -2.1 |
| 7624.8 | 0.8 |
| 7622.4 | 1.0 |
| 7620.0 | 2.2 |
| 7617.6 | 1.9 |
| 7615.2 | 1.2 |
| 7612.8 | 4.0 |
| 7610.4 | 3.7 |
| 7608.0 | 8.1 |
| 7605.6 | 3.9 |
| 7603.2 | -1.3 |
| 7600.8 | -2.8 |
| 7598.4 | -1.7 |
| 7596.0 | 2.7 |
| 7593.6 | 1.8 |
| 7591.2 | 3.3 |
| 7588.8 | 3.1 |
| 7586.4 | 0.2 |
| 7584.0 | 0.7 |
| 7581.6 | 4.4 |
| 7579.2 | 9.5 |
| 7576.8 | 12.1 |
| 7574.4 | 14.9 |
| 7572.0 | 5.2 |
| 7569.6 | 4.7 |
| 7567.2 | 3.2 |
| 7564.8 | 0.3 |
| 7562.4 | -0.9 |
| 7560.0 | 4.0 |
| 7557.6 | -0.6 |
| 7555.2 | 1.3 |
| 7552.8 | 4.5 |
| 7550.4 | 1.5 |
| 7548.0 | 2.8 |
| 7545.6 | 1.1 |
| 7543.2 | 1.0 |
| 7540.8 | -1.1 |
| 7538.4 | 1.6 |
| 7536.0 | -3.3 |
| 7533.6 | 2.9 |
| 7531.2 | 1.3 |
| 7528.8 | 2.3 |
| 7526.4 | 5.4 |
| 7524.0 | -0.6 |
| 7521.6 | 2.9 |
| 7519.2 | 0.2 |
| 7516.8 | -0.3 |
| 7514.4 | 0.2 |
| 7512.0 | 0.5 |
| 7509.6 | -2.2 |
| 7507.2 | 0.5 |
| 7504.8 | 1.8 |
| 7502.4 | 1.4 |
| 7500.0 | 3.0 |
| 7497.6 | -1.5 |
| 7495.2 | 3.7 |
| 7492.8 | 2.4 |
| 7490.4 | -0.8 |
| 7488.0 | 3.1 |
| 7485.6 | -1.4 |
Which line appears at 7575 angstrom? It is [O II]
